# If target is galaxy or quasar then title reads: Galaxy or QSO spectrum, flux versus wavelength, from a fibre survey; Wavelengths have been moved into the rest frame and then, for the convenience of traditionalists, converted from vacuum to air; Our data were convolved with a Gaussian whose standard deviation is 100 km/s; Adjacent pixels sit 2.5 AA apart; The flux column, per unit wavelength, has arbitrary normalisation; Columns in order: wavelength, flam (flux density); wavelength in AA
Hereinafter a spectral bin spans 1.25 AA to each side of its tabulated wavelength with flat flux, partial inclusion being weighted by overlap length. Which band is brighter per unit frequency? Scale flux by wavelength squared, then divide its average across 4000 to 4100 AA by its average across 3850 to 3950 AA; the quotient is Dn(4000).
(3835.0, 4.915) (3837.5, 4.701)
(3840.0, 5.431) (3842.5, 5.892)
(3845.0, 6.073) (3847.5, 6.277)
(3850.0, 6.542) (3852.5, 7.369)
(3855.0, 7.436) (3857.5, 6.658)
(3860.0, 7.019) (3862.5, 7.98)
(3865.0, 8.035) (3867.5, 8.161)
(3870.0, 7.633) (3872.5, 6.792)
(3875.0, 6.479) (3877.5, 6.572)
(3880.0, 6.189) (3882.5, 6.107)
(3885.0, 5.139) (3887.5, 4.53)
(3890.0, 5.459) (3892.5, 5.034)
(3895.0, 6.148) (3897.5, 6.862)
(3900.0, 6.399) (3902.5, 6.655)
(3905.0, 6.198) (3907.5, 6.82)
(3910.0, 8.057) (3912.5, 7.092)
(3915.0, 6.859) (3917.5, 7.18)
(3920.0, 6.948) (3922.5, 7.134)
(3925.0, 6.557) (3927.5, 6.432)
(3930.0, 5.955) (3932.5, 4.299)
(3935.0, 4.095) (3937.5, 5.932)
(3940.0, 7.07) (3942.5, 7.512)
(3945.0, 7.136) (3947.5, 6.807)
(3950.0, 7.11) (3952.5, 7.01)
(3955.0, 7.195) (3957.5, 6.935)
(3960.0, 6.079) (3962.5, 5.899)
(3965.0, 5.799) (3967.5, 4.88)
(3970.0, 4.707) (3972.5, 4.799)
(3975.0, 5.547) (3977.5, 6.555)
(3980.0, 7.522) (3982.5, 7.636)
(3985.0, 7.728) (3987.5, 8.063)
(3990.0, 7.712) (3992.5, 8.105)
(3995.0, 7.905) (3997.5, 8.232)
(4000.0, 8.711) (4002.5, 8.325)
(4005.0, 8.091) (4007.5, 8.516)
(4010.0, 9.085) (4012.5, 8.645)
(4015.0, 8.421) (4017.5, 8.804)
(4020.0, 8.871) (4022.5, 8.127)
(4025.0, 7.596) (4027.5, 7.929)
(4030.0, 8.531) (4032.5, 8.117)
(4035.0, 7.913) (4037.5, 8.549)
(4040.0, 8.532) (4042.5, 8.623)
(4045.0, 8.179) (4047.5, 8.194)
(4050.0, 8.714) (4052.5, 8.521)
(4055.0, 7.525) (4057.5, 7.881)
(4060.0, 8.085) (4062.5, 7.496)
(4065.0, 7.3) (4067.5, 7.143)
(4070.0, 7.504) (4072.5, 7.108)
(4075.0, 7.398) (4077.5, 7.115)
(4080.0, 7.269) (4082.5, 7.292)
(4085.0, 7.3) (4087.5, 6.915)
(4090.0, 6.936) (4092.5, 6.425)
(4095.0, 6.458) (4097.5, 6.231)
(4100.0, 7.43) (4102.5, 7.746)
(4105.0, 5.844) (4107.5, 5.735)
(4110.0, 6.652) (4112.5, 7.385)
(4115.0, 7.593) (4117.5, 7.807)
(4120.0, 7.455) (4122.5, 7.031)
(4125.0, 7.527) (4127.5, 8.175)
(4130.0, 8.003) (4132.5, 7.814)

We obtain 1.3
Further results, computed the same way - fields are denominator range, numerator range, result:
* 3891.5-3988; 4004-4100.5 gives 1.28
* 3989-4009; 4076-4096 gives 0.89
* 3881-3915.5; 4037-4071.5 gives 1.39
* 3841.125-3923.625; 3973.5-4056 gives 1.30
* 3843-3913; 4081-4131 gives 1.20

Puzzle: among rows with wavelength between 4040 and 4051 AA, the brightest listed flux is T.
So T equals 8.714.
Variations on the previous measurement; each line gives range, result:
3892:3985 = 8.057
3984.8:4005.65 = 8.711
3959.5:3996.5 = 8.105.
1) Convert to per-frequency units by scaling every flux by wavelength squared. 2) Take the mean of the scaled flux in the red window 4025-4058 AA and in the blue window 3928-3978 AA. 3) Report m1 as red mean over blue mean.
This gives 1.42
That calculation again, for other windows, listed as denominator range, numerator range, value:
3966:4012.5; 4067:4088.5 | 1.02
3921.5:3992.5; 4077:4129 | 1.18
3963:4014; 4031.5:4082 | 1.11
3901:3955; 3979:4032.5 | 1.29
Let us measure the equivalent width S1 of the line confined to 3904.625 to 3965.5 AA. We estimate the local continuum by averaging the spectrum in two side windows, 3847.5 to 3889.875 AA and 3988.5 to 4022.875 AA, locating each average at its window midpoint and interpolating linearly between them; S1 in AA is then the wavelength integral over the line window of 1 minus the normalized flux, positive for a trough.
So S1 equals 7.7 AA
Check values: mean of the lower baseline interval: 6.74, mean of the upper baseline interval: 8.4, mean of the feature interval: 6.58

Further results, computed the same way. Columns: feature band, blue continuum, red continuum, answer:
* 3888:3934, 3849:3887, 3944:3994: 2.7 AA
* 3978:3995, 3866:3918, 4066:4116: -2.6 AA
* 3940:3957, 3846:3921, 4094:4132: -0.7 AA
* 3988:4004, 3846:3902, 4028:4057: -0.7 AA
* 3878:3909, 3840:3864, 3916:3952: 2.8 AA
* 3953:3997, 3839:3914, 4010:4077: 4.6 AA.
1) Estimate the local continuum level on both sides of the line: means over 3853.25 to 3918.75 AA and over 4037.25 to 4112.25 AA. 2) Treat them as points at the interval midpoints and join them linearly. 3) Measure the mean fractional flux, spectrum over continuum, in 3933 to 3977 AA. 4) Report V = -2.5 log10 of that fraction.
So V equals 0.14 mag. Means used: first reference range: 6.68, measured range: 6.12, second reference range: 7.39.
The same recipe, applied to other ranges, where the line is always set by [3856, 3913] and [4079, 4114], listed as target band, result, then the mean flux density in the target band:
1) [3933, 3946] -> 0.08 mag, 6.22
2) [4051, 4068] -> -0.14 mag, 7.75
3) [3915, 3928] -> -0.04 mag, 6.88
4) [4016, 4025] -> -0.24 mag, 8.46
